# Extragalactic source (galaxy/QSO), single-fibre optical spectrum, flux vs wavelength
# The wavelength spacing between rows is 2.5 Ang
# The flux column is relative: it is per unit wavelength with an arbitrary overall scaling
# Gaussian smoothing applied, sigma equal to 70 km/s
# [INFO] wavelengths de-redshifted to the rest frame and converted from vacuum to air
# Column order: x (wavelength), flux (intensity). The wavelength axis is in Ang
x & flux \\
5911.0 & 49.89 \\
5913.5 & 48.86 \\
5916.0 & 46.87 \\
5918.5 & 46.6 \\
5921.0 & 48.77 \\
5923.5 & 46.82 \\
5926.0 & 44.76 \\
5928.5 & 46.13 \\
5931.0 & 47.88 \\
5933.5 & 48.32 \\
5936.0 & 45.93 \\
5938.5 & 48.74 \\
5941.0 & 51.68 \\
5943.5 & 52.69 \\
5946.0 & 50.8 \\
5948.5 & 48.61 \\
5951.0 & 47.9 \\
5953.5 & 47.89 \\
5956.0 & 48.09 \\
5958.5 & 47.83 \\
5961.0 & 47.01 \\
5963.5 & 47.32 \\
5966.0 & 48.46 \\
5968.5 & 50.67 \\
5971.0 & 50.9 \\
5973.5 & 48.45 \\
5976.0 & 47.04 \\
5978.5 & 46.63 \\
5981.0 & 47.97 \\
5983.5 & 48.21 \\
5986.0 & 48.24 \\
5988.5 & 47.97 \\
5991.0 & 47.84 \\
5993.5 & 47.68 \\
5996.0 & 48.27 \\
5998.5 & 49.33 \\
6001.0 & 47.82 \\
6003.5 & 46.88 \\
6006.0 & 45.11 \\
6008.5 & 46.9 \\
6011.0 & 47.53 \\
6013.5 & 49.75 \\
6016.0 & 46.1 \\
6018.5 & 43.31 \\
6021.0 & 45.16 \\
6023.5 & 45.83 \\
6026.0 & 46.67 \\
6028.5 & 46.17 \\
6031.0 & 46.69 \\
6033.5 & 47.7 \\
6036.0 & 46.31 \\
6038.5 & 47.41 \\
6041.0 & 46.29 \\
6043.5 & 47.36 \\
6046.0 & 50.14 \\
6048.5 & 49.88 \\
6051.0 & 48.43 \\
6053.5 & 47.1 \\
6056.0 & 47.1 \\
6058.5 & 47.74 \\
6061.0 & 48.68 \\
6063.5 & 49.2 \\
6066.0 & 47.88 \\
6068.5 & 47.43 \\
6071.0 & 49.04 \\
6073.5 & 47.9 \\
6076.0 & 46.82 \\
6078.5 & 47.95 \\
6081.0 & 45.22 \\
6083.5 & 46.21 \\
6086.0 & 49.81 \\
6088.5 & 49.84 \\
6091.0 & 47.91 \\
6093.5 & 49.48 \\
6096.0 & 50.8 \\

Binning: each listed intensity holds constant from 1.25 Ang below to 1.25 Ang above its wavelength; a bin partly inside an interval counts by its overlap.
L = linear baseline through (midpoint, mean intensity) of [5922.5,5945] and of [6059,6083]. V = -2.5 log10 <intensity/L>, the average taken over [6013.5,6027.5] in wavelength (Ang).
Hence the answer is 0.05 mag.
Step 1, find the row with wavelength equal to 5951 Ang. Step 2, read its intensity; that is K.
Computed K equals 47.9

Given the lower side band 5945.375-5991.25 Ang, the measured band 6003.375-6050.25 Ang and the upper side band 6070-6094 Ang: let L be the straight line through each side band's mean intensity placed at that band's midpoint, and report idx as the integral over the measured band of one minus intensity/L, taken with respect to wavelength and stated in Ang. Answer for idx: 1.2 Ang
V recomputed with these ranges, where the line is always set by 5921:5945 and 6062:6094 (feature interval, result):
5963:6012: 0.00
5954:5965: 0.01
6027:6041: 0.03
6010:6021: 0.04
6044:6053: -0.02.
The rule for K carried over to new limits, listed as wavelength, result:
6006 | 45.11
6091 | 47.91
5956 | 48.09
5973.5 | 48.45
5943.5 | 52.69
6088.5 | 49.84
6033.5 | 47.7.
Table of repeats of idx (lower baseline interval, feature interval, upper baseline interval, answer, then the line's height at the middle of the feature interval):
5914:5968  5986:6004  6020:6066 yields -0.10 Ang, 47.8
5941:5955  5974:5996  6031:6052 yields 0.56 Ang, 49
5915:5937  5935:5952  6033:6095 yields -0.91 Ang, 47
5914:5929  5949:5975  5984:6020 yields -0.76 Ang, 47.1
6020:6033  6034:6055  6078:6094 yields -0.49 Ang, 46.8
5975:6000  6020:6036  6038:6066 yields 0.56 Ang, 48.1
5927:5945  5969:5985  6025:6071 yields 0.02 Ang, 48.4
